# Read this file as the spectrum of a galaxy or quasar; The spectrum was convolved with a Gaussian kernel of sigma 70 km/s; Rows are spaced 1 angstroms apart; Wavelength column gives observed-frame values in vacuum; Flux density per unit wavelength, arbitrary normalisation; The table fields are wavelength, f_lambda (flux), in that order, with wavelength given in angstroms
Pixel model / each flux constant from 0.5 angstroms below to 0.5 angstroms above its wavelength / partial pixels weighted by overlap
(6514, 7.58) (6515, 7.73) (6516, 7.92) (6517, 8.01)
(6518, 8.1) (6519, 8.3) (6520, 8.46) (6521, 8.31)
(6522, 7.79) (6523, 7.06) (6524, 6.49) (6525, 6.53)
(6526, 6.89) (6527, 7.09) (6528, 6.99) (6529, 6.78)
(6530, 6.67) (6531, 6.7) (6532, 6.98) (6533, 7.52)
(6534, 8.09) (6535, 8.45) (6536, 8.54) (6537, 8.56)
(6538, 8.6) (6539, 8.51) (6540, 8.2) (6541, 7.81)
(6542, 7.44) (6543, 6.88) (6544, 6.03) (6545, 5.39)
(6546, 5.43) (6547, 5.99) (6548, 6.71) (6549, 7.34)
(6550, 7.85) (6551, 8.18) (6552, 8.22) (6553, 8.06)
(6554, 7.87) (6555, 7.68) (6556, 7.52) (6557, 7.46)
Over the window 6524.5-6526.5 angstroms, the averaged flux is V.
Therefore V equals 6.71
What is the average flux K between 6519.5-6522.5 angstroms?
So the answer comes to 8.19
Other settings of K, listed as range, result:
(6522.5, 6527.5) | 6.81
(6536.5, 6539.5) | 8.56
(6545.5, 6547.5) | 5.71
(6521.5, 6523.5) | 7.42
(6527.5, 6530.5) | 6.81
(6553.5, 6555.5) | 7.78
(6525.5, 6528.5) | 6.99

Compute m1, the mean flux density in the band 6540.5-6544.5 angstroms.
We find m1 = 7.04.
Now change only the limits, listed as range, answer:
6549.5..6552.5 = 8.08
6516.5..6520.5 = 8.22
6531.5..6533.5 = 7.25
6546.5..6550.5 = 6.97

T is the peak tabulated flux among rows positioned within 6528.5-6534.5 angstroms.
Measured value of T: 8.09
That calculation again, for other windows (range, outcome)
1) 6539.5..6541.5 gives 8.2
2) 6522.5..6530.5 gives 7.09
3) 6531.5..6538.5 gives 8.6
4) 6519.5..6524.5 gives 8.46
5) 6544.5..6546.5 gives 5.43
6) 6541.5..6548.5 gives 7.44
